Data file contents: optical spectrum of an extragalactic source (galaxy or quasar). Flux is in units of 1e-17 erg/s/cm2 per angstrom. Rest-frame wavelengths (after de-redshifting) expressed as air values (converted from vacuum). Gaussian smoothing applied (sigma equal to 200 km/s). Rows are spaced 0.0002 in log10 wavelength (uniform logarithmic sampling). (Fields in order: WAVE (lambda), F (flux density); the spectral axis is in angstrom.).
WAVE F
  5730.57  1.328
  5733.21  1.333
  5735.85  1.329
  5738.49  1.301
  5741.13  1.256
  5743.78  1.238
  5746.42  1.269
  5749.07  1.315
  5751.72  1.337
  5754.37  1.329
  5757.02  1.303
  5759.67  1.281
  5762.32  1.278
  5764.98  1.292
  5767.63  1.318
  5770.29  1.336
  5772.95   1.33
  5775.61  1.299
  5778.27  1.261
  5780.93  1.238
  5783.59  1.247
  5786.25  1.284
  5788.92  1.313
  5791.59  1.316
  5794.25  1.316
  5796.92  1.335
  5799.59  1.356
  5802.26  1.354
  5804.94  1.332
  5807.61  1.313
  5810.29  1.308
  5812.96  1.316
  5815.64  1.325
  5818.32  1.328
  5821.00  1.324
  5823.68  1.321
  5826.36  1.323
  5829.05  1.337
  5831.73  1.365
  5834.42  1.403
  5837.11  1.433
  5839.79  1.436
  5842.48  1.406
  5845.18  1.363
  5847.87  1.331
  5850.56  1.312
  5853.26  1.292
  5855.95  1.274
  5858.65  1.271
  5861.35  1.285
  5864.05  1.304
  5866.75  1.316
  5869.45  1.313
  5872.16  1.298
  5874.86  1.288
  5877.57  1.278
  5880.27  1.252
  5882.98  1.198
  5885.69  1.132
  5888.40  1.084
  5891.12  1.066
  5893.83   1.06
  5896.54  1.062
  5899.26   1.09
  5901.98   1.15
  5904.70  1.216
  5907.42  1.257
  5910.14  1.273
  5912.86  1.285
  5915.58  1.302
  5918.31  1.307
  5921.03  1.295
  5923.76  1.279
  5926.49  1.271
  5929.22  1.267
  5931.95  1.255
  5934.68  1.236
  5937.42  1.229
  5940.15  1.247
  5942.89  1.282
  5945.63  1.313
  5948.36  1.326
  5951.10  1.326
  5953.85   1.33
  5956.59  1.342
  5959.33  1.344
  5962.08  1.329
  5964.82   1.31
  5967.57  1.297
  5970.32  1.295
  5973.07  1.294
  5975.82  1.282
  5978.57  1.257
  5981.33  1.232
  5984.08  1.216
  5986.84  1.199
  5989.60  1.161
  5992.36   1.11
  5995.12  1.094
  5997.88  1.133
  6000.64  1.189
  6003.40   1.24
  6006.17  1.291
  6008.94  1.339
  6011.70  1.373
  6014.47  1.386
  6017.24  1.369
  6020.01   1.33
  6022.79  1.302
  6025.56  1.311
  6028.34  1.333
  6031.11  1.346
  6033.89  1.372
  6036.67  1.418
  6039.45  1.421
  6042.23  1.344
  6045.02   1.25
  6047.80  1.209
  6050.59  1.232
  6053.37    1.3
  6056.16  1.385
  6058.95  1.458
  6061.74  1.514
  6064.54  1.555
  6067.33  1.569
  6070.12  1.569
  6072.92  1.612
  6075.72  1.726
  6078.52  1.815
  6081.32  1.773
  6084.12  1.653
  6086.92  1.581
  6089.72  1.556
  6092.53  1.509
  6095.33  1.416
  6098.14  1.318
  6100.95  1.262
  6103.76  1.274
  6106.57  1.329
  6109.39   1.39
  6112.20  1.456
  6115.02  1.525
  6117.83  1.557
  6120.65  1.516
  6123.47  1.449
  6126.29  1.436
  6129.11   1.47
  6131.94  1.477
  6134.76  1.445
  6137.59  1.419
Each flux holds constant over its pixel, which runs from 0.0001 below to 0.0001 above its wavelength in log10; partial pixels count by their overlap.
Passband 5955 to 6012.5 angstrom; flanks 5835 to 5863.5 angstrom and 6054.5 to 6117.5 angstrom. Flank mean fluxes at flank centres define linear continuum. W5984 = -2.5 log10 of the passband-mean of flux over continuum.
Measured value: 0.15 mag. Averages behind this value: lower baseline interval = 1.34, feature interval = 1.25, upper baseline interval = 1.51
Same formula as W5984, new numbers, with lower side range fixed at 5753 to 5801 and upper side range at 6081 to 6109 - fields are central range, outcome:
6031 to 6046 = 0.05 mag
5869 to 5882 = 0.06 mag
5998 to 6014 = 0.10 mag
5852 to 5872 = 0.04 mag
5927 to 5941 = 0.11 mag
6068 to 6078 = -0.14 mag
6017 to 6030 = 0.07 mag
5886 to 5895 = 0.25 mag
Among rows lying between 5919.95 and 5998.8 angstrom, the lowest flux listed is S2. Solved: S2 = 1.094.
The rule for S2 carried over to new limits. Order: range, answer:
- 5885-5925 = 1.06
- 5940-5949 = 1.247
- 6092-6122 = 1.262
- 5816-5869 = 1.271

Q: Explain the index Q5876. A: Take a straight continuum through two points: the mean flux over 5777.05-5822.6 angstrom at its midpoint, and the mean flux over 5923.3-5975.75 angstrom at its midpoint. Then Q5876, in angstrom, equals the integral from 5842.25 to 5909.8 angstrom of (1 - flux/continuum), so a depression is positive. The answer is 3.5 angstrom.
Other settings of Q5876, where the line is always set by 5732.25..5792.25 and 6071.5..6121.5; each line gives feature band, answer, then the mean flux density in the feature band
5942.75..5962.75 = 1.3 angstrom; 1.33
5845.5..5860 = 0.6 angstrom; 1.3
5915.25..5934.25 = 1.7 angstrom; 1.28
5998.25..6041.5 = 4.0 angstrom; 1.33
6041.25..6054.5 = 2.0 angstrom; 1.26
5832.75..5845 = -0.6 angstrom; 1.41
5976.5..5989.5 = 2.0 angstrom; 1.22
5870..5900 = 4.5 angstrom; 1.17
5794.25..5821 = -0.1 angstrom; 1.33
